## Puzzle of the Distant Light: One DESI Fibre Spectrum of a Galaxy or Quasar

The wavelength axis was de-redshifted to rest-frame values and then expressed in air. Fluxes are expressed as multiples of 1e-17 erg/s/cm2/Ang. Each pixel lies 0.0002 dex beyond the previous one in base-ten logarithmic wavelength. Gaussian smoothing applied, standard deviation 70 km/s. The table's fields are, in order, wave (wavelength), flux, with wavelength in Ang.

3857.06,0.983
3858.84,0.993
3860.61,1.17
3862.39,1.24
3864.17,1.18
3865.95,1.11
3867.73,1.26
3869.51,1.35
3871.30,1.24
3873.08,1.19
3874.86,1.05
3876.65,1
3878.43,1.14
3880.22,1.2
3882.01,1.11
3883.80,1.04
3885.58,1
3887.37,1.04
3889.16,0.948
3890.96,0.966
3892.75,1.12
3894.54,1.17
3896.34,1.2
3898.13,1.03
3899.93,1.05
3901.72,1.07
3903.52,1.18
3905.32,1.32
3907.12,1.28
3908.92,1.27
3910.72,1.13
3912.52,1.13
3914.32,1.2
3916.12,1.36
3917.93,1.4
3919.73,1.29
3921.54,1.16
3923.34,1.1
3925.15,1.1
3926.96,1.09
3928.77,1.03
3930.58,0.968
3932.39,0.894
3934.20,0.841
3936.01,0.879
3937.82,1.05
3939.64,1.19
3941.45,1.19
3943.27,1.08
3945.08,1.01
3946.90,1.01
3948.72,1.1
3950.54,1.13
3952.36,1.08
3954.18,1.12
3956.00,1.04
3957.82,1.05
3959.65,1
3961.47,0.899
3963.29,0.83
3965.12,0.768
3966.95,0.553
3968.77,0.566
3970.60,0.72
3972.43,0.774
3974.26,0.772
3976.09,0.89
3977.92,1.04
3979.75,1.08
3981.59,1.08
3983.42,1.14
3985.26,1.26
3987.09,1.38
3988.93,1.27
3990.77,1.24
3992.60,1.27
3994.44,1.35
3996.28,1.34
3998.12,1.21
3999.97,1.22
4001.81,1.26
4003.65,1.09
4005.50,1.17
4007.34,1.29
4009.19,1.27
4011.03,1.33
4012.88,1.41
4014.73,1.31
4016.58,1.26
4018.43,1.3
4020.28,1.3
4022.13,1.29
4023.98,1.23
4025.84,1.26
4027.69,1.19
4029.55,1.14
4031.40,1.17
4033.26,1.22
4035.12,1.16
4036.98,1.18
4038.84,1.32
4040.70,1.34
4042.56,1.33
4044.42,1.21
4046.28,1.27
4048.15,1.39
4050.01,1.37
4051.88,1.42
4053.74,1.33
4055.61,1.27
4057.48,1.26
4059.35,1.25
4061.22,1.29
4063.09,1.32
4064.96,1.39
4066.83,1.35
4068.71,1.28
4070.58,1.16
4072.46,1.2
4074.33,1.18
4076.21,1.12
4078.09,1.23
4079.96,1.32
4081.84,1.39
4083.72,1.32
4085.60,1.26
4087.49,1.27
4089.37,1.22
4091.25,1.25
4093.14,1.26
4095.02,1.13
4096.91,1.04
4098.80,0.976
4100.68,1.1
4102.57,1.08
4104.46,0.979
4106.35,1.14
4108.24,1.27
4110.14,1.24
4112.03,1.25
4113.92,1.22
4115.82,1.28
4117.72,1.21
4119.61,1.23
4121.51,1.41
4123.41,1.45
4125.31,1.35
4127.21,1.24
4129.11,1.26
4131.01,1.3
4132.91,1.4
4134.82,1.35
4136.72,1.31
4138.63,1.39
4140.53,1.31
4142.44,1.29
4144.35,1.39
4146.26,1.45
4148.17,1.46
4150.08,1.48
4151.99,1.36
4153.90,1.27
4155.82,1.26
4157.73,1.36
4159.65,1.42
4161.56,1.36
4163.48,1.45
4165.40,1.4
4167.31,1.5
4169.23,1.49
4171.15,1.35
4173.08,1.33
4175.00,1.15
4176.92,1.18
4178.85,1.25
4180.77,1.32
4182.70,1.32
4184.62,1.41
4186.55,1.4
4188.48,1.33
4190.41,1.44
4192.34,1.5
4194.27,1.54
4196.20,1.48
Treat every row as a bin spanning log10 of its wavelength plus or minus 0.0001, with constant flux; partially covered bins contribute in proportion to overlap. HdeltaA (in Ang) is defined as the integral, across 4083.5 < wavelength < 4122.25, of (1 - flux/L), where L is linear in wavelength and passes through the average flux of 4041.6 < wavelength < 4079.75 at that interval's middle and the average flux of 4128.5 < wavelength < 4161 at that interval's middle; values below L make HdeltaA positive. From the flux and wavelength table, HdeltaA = 3.7 Ang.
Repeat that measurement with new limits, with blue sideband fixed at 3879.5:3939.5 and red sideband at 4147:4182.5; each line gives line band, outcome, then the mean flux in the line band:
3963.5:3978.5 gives 5.3 Ang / 0.757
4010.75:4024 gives -1.0 Ang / 1.31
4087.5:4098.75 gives 1.0 Ang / 1.17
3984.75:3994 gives -0.8 Ang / 1.29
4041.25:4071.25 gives -1.4 Ang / 1.31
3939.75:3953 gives 0.6 Ang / 1.09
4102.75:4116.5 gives 1.2 Ang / 1.19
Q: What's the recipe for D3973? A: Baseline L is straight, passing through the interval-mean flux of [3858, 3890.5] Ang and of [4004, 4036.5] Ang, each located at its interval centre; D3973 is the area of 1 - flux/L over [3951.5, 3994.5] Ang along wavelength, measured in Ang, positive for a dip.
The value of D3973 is 7.42 Ang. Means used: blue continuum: 1.12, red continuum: 1.25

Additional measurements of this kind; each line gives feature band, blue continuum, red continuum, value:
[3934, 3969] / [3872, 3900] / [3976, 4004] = 5.4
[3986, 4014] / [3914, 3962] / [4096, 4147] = -3.2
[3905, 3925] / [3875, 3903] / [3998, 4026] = -2.1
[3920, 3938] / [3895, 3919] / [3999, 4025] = 2.9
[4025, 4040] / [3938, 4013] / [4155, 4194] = -0.6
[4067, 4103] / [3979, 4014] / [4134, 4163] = 3.0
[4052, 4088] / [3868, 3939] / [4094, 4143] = -1.9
